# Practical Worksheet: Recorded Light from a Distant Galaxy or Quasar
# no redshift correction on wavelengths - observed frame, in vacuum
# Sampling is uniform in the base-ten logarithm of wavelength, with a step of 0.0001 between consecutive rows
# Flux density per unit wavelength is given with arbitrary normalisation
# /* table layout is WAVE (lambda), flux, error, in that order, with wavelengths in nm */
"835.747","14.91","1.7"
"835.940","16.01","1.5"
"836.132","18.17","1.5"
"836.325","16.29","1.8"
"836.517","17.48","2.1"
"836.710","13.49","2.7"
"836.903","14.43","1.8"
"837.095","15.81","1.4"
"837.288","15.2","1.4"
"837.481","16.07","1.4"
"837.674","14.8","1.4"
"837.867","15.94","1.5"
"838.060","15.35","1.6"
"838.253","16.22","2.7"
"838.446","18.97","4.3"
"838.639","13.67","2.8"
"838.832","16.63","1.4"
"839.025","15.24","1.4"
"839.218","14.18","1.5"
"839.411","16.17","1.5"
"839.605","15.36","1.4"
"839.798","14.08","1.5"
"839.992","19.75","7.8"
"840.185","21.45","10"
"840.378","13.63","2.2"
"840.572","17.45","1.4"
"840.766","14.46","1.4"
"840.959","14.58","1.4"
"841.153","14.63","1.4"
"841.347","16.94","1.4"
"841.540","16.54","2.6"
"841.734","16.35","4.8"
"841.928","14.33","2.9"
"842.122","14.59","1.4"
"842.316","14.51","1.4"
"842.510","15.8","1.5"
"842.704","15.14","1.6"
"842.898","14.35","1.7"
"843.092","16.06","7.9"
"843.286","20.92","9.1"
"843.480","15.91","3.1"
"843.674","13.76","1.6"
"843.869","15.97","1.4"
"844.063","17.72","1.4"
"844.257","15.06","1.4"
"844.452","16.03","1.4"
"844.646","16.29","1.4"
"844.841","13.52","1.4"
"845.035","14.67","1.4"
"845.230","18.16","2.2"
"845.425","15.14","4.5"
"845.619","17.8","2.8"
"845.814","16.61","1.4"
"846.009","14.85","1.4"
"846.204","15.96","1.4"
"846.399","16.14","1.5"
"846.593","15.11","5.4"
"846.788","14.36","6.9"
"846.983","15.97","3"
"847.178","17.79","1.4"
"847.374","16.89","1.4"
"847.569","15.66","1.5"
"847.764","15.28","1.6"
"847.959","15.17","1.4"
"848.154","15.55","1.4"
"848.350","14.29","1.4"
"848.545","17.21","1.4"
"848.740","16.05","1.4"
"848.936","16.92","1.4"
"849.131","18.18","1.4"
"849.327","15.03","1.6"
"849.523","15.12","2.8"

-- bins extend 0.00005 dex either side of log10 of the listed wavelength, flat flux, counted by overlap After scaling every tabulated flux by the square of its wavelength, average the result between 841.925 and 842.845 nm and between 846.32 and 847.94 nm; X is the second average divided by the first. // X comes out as 1.1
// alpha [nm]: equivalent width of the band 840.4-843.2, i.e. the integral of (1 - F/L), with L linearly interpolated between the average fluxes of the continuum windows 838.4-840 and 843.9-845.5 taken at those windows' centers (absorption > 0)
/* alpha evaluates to 0.07 nm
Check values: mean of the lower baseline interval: 15.7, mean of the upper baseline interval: 15.8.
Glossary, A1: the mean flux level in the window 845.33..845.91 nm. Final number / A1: 16.5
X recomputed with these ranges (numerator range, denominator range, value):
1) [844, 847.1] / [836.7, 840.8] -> 1.01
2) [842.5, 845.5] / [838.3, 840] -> 1.02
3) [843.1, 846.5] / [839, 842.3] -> 1.03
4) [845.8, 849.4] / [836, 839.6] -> 1.03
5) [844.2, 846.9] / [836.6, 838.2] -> 1.05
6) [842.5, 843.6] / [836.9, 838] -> 1.07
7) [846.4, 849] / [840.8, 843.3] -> 1.03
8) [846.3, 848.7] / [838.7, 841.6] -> 1.00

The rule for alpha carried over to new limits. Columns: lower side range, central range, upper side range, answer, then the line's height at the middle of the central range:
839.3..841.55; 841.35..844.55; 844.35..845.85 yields 0.05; 16.1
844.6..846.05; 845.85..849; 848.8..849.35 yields 0.12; 16.4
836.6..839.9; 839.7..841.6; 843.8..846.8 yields -0.10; 15.6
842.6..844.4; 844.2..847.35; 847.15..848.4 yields 0.01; 15.9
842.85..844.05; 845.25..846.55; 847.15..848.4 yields -0.01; 16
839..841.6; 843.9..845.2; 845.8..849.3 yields 0.02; 16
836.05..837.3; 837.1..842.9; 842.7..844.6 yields 0.08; 16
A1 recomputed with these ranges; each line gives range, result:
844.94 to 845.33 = 16.4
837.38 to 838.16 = 15.5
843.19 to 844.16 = 16.9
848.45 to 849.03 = 16.7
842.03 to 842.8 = 15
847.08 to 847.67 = 16.8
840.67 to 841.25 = 14.6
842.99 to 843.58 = 17.6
